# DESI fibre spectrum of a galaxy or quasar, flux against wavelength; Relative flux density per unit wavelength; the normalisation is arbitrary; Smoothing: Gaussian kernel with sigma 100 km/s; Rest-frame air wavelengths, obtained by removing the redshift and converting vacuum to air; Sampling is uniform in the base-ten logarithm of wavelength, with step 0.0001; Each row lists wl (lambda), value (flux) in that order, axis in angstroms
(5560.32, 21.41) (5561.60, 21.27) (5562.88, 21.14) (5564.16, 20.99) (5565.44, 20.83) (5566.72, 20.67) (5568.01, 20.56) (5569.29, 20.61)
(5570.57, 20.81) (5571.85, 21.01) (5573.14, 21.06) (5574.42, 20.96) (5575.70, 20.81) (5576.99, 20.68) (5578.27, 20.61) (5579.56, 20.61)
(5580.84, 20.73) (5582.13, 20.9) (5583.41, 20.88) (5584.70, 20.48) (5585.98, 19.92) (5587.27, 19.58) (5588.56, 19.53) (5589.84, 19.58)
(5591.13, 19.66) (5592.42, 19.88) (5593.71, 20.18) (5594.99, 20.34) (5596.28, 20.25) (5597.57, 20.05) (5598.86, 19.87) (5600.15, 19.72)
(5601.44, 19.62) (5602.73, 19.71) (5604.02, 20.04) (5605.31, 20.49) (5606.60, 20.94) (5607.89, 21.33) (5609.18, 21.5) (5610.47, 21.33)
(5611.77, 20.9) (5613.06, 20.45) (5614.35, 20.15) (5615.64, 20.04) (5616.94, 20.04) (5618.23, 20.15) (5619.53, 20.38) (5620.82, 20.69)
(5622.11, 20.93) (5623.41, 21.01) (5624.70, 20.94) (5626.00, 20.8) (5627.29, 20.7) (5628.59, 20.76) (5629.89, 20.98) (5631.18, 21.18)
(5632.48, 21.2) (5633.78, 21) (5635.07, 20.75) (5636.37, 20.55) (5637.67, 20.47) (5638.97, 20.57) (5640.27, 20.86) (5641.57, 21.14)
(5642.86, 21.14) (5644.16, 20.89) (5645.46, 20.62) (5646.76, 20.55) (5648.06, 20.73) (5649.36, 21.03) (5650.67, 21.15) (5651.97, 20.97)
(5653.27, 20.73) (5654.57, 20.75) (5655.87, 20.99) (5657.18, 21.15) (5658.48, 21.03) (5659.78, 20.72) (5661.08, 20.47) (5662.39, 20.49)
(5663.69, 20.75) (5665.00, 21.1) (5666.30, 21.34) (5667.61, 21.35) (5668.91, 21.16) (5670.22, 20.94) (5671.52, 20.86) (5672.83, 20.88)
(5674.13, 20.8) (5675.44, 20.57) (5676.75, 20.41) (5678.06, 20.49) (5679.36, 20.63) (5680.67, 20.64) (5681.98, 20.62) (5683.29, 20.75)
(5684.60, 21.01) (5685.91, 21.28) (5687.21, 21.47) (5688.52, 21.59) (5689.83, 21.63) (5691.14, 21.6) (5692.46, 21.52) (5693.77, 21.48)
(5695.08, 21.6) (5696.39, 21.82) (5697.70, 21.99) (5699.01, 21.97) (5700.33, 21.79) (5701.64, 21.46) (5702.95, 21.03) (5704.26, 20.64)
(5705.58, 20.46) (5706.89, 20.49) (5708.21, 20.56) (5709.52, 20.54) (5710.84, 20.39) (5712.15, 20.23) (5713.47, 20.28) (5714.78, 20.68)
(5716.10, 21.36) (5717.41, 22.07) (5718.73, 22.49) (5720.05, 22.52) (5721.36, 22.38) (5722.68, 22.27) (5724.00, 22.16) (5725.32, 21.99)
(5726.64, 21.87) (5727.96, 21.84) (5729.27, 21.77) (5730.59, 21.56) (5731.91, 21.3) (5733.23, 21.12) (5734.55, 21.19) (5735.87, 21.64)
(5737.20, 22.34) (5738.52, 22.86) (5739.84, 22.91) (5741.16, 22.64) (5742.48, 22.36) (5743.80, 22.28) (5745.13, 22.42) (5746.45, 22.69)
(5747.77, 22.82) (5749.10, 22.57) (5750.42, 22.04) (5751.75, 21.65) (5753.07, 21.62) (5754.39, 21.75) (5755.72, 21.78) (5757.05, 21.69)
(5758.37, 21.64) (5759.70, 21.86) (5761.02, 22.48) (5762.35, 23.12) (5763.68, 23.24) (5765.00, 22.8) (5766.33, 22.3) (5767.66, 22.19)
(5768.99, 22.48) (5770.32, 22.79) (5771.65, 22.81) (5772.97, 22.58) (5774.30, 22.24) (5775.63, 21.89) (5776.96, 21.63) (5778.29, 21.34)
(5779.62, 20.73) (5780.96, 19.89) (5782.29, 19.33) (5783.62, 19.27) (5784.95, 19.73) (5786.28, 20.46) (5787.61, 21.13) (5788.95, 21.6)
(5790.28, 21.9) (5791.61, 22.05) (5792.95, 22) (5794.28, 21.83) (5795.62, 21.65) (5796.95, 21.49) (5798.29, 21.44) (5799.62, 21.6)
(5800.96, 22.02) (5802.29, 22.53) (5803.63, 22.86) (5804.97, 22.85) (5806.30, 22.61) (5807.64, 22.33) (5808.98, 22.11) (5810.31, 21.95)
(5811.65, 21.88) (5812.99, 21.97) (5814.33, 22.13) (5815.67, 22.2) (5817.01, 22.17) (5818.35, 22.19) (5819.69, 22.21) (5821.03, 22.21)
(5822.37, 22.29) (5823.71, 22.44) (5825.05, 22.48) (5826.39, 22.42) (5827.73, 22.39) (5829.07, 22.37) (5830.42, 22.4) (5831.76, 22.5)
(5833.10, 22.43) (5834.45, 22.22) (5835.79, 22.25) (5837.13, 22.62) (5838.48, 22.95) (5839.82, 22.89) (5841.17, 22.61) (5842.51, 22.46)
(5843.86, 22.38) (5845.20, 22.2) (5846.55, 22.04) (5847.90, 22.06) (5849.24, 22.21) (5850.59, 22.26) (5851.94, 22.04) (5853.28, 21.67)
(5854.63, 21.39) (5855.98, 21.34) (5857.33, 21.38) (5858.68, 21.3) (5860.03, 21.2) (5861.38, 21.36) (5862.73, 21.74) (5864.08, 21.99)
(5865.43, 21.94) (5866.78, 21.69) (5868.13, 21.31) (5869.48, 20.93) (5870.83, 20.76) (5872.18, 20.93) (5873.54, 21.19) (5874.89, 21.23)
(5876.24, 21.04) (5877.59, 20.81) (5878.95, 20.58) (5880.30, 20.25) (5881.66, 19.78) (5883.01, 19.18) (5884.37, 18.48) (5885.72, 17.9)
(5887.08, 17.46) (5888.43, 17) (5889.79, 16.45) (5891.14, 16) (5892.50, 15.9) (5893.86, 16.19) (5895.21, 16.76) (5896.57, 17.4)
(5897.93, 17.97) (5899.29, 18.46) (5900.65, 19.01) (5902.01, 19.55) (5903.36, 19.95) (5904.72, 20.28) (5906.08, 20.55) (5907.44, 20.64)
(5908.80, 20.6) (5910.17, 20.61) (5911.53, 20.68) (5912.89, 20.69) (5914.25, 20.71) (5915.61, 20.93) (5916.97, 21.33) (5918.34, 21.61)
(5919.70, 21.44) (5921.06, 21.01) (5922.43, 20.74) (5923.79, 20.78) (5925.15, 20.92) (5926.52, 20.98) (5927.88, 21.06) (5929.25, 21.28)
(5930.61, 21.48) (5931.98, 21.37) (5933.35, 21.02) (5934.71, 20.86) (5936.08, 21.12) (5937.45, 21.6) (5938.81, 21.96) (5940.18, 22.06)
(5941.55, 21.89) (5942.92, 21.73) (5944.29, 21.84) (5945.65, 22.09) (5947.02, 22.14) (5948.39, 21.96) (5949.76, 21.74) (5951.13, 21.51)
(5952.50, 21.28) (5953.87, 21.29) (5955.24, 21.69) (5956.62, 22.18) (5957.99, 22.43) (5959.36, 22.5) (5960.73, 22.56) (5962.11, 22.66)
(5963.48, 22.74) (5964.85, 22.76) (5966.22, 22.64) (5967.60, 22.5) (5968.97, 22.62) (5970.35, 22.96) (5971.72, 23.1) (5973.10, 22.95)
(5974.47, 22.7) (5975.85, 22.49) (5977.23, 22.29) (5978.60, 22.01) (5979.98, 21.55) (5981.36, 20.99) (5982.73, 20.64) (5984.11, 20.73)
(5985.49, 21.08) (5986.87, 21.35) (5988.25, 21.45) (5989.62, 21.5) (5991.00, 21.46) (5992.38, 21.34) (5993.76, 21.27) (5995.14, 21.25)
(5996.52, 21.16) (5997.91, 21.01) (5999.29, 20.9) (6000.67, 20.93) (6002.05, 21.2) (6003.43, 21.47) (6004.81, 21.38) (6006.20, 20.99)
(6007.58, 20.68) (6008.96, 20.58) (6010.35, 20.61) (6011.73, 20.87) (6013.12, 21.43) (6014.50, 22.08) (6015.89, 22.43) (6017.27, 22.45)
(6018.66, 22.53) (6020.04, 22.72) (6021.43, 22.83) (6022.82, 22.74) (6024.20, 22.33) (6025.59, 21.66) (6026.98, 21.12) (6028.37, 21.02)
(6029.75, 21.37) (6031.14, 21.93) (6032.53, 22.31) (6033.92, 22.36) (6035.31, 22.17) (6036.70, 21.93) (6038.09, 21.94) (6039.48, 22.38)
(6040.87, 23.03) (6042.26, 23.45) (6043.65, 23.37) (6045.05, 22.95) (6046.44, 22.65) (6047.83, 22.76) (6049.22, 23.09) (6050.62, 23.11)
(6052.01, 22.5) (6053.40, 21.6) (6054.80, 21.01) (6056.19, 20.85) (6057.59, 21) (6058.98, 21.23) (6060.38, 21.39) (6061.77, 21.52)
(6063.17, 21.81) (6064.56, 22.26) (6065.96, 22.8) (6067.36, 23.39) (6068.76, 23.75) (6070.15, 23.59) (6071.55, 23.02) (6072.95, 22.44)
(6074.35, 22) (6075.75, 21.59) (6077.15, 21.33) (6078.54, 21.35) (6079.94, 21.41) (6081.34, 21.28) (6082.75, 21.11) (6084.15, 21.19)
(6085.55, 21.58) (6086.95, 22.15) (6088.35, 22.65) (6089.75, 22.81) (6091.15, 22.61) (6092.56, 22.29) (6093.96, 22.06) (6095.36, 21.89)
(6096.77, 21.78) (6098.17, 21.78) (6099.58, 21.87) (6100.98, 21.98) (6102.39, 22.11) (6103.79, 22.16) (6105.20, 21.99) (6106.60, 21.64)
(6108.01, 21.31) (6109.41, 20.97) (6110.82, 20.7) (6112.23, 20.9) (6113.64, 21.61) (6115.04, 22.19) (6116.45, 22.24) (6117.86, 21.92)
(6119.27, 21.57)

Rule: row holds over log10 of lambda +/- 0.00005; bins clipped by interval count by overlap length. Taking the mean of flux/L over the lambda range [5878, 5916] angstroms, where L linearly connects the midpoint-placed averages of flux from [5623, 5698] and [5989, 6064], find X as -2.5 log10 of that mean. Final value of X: 0.14 mag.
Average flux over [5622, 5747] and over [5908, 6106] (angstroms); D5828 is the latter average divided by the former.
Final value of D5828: 1.03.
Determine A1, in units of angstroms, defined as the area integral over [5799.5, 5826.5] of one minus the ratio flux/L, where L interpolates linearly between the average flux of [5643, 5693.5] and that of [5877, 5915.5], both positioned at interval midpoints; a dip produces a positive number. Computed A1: -3.6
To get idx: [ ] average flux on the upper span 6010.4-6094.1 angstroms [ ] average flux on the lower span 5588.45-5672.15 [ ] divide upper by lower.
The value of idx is 1.1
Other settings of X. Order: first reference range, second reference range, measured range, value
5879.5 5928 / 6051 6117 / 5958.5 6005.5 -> -0.07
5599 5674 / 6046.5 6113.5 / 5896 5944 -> 0.04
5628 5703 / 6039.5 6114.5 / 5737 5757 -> -0.05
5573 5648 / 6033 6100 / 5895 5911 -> 0.12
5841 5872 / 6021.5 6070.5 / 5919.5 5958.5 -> 0.02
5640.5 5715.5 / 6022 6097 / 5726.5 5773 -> -0.05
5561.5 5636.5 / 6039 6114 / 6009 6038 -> 0.00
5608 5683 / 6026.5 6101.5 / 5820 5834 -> -0.05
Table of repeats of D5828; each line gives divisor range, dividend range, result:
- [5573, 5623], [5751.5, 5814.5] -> 1.07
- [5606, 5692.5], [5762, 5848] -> 1.06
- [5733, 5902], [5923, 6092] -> 1.02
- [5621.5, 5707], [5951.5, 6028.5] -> 1.04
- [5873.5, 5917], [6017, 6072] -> 1.16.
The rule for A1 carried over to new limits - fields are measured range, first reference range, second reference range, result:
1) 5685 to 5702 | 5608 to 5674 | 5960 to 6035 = -0.53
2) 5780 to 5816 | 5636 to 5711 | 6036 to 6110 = -0.41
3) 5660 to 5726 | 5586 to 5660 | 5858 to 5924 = -2.53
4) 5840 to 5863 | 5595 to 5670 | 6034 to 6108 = -0.50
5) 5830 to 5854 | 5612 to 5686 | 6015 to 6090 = -1.00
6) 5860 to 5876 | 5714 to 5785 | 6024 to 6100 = 0.46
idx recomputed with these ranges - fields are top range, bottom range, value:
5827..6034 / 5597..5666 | 1.03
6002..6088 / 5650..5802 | 1.02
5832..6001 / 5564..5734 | 1.01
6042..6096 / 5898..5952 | 1.06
